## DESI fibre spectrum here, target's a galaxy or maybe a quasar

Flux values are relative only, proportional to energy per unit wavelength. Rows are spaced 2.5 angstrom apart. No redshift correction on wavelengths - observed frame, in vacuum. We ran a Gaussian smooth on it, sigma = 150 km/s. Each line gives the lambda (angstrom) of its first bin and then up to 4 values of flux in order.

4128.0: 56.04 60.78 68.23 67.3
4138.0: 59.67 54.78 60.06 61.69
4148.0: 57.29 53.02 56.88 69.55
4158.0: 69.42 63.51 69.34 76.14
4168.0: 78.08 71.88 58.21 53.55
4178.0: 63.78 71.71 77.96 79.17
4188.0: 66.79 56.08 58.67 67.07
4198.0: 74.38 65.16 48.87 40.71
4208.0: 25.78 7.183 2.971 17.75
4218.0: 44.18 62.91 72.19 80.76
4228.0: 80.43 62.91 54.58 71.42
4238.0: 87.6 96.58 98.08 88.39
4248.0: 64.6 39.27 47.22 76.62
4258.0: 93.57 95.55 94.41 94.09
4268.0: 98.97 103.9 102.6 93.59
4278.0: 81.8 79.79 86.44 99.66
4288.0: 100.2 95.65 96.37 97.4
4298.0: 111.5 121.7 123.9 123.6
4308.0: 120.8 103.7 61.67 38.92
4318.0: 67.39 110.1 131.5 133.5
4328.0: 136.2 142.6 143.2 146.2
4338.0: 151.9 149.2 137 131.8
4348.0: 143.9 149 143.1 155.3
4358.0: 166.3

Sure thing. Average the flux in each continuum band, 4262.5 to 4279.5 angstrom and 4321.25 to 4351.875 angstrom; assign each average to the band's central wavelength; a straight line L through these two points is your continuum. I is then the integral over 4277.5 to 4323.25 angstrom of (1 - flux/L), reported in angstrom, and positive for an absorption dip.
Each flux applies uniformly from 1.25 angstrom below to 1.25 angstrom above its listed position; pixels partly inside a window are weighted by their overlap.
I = 7.2 angstrom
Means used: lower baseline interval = 95.4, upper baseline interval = 141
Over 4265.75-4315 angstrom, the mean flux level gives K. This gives 99.1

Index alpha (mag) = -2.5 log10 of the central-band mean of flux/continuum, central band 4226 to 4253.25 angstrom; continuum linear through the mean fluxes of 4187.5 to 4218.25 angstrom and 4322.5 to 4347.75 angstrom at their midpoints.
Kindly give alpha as -0.05 mag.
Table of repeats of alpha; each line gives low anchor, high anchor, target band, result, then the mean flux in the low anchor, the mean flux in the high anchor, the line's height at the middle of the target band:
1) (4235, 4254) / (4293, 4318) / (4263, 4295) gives -0.08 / 74.6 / 98.5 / 88.1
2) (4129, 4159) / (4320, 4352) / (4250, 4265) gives 0.37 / 61.4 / 140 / 108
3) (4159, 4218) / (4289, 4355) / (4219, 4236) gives 0.09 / 56.1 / 120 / 74.8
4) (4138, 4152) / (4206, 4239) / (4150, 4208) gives -0.17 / 57.6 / 51.1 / 54.7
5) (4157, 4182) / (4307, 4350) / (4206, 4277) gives 0.32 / 67.6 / 121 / 91.8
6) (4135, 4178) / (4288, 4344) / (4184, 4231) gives 0.43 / 63.5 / 115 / 80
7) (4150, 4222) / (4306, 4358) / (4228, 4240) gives 0.11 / 57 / 126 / 79.6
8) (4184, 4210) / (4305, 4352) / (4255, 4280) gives -0.02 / 57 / 122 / 92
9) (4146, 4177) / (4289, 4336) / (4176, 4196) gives 0.08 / 64.7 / 110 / 72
